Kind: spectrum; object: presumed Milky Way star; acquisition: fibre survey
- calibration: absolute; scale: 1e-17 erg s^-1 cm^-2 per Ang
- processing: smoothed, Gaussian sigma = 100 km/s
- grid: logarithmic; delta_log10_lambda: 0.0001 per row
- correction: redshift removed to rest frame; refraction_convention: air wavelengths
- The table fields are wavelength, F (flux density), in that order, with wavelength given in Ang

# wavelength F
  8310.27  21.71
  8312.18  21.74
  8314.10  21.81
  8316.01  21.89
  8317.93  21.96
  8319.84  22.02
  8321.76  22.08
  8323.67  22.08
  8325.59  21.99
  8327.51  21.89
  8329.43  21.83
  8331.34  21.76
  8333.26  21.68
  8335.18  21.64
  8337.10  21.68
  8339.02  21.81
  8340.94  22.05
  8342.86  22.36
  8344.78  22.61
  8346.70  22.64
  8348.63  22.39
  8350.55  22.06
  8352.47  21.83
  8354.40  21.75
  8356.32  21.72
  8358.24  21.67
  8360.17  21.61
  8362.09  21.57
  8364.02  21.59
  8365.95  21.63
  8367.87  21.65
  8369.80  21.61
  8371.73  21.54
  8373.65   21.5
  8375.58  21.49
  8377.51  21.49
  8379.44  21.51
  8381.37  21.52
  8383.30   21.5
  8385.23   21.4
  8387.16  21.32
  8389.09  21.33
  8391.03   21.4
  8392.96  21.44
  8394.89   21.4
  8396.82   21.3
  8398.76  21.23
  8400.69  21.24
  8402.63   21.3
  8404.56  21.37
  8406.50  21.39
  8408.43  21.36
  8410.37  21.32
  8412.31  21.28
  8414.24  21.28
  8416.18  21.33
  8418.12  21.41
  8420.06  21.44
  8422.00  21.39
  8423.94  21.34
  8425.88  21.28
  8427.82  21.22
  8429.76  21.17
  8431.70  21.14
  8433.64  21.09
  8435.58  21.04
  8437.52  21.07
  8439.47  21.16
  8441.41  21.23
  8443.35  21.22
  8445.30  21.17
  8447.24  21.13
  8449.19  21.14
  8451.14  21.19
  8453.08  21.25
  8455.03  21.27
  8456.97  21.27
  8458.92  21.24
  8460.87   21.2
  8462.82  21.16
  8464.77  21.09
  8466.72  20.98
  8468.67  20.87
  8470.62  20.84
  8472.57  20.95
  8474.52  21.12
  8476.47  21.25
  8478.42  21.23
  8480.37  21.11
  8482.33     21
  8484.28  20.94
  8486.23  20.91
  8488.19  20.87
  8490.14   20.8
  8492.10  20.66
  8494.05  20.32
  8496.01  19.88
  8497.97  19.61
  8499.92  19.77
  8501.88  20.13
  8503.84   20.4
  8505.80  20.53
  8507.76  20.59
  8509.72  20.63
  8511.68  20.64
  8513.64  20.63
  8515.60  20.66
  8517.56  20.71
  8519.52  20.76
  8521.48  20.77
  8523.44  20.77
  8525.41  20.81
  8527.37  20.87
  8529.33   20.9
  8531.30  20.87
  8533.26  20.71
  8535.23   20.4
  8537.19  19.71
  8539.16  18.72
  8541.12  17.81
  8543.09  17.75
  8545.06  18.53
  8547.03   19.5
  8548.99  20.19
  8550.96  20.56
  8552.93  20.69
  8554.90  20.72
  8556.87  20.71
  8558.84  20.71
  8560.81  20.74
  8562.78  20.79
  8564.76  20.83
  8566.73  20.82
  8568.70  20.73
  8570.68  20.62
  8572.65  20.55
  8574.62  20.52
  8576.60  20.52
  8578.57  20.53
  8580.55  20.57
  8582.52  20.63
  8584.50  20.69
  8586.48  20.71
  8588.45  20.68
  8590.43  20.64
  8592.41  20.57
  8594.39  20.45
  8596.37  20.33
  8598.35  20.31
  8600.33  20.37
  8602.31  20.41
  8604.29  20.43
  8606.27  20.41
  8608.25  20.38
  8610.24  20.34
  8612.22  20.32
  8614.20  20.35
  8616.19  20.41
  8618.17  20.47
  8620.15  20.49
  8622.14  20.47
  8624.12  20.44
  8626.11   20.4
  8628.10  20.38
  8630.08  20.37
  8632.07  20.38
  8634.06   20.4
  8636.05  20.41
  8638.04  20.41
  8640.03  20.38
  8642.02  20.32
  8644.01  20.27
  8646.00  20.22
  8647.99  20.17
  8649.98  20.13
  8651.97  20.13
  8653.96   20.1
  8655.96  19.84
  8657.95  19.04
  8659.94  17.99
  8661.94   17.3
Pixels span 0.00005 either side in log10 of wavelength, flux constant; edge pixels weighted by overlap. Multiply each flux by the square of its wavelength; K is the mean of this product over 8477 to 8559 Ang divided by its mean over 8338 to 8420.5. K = 0.97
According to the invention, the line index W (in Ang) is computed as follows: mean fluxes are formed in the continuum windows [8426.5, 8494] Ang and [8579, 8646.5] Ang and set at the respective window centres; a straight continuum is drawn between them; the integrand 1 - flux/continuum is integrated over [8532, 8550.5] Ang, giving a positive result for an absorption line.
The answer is 1.27 Ang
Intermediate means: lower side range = 21.1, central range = 19.3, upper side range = 20.4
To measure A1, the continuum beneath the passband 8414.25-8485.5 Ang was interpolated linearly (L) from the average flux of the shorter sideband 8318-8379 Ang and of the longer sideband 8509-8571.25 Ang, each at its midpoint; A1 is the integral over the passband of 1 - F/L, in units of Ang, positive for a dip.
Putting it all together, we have -0.4 Ang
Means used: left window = 21.8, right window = 20.3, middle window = 21.2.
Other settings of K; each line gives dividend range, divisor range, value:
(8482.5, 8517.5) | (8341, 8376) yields 0.97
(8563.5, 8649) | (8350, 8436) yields 1.00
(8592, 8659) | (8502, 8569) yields 1.02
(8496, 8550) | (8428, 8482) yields 0.97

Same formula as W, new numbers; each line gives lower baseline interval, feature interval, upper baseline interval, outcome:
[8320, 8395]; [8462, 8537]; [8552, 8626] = 1.1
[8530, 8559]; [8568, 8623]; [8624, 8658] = -1.2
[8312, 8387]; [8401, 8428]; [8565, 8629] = 0.2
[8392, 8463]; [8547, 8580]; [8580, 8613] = 0.1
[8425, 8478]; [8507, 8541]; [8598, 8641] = 0.6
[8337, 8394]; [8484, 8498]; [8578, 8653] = 0.4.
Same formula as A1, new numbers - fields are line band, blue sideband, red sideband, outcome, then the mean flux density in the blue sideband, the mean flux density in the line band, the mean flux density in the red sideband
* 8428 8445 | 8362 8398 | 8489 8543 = -0.1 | 21.5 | 21.1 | 20.3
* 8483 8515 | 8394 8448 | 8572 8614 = 0.7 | 21.3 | 20.5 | 20.5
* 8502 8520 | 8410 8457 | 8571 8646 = 0.3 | 21.2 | 20.6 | 20.5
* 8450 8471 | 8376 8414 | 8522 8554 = -0.4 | 21.4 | 21.1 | 19.9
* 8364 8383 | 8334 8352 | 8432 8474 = 0.3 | 22.1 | 21.6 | 21.1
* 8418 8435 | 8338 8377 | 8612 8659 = 0.2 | 21.8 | 21.3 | 20.3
